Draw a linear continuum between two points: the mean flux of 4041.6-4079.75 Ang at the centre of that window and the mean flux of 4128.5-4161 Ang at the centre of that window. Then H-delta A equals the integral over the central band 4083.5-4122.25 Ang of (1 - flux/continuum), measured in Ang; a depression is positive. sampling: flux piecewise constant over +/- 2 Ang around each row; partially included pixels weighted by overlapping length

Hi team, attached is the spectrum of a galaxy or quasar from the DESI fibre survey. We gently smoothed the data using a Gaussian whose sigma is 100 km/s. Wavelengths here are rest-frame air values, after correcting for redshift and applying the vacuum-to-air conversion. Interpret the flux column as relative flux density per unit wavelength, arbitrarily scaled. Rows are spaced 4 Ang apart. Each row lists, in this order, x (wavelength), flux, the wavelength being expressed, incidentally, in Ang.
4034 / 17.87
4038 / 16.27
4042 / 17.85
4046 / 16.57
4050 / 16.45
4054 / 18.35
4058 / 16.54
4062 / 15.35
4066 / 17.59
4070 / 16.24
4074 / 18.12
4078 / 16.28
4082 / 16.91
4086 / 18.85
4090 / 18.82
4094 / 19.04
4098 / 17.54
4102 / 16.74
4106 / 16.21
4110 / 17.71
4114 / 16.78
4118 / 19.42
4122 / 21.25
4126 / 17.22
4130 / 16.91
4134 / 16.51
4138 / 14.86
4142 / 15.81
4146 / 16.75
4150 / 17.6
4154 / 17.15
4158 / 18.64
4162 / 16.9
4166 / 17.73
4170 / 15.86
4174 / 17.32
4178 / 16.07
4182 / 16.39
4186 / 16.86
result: -2.9 Ang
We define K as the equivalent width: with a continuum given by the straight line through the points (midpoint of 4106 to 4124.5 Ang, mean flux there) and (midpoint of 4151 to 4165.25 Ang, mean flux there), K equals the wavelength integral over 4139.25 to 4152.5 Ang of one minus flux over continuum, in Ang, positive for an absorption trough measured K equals 0.9 Ang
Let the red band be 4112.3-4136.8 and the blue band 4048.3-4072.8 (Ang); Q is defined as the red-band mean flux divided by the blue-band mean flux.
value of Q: 1.1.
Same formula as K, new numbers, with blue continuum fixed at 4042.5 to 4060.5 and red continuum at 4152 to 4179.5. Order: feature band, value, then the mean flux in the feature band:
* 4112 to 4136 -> -1.3 Ang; 18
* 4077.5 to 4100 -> -1.3 Ang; 18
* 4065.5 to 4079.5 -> 0.0 Ang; 17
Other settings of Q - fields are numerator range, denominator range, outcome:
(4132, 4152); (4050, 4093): 0.94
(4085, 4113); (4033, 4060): 1.04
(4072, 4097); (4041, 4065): 1.07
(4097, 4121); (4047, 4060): 1.03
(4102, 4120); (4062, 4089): 1.01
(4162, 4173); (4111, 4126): 0.90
